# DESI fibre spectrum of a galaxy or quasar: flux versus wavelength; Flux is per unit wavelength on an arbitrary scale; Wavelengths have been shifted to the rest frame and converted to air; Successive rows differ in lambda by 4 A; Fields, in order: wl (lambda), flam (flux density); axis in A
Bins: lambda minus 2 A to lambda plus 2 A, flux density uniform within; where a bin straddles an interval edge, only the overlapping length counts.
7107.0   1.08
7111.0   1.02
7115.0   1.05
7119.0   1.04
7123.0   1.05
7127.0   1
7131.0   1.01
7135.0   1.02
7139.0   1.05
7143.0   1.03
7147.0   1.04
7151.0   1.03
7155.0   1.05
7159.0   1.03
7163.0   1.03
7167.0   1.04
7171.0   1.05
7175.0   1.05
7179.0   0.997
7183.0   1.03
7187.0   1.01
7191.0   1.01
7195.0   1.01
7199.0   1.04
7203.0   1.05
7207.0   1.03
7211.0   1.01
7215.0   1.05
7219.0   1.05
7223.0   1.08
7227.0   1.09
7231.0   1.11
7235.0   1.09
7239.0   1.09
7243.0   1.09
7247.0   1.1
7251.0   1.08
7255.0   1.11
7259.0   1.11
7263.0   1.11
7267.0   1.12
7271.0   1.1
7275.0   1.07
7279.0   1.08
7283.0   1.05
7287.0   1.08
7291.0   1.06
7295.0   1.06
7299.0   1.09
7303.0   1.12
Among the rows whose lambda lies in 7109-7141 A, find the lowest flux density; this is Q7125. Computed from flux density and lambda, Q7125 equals 1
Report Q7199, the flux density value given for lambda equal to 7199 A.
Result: 1.04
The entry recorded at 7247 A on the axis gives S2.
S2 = 1.1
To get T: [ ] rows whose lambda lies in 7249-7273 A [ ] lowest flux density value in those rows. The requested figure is 1.08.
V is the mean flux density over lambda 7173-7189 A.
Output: 1.02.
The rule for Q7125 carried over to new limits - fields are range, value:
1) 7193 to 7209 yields 1.01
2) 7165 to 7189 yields 0.997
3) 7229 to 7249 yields 1.09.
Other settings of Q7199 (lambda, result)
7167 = 1.04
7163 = 1.03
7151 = 1.03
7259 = 1.11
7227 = 1.09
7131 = 1.01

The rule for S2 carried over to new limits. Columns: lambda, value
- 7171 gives 1.05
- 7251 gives 1.08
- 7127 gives 1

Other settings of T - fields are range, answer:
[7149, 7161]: 1.03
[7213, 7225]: 1.05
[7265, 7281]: 1.07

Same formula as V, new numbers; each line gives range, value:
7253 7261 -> 1.11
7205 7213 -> 1.02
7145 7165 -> 1.04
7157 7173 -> 1.04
